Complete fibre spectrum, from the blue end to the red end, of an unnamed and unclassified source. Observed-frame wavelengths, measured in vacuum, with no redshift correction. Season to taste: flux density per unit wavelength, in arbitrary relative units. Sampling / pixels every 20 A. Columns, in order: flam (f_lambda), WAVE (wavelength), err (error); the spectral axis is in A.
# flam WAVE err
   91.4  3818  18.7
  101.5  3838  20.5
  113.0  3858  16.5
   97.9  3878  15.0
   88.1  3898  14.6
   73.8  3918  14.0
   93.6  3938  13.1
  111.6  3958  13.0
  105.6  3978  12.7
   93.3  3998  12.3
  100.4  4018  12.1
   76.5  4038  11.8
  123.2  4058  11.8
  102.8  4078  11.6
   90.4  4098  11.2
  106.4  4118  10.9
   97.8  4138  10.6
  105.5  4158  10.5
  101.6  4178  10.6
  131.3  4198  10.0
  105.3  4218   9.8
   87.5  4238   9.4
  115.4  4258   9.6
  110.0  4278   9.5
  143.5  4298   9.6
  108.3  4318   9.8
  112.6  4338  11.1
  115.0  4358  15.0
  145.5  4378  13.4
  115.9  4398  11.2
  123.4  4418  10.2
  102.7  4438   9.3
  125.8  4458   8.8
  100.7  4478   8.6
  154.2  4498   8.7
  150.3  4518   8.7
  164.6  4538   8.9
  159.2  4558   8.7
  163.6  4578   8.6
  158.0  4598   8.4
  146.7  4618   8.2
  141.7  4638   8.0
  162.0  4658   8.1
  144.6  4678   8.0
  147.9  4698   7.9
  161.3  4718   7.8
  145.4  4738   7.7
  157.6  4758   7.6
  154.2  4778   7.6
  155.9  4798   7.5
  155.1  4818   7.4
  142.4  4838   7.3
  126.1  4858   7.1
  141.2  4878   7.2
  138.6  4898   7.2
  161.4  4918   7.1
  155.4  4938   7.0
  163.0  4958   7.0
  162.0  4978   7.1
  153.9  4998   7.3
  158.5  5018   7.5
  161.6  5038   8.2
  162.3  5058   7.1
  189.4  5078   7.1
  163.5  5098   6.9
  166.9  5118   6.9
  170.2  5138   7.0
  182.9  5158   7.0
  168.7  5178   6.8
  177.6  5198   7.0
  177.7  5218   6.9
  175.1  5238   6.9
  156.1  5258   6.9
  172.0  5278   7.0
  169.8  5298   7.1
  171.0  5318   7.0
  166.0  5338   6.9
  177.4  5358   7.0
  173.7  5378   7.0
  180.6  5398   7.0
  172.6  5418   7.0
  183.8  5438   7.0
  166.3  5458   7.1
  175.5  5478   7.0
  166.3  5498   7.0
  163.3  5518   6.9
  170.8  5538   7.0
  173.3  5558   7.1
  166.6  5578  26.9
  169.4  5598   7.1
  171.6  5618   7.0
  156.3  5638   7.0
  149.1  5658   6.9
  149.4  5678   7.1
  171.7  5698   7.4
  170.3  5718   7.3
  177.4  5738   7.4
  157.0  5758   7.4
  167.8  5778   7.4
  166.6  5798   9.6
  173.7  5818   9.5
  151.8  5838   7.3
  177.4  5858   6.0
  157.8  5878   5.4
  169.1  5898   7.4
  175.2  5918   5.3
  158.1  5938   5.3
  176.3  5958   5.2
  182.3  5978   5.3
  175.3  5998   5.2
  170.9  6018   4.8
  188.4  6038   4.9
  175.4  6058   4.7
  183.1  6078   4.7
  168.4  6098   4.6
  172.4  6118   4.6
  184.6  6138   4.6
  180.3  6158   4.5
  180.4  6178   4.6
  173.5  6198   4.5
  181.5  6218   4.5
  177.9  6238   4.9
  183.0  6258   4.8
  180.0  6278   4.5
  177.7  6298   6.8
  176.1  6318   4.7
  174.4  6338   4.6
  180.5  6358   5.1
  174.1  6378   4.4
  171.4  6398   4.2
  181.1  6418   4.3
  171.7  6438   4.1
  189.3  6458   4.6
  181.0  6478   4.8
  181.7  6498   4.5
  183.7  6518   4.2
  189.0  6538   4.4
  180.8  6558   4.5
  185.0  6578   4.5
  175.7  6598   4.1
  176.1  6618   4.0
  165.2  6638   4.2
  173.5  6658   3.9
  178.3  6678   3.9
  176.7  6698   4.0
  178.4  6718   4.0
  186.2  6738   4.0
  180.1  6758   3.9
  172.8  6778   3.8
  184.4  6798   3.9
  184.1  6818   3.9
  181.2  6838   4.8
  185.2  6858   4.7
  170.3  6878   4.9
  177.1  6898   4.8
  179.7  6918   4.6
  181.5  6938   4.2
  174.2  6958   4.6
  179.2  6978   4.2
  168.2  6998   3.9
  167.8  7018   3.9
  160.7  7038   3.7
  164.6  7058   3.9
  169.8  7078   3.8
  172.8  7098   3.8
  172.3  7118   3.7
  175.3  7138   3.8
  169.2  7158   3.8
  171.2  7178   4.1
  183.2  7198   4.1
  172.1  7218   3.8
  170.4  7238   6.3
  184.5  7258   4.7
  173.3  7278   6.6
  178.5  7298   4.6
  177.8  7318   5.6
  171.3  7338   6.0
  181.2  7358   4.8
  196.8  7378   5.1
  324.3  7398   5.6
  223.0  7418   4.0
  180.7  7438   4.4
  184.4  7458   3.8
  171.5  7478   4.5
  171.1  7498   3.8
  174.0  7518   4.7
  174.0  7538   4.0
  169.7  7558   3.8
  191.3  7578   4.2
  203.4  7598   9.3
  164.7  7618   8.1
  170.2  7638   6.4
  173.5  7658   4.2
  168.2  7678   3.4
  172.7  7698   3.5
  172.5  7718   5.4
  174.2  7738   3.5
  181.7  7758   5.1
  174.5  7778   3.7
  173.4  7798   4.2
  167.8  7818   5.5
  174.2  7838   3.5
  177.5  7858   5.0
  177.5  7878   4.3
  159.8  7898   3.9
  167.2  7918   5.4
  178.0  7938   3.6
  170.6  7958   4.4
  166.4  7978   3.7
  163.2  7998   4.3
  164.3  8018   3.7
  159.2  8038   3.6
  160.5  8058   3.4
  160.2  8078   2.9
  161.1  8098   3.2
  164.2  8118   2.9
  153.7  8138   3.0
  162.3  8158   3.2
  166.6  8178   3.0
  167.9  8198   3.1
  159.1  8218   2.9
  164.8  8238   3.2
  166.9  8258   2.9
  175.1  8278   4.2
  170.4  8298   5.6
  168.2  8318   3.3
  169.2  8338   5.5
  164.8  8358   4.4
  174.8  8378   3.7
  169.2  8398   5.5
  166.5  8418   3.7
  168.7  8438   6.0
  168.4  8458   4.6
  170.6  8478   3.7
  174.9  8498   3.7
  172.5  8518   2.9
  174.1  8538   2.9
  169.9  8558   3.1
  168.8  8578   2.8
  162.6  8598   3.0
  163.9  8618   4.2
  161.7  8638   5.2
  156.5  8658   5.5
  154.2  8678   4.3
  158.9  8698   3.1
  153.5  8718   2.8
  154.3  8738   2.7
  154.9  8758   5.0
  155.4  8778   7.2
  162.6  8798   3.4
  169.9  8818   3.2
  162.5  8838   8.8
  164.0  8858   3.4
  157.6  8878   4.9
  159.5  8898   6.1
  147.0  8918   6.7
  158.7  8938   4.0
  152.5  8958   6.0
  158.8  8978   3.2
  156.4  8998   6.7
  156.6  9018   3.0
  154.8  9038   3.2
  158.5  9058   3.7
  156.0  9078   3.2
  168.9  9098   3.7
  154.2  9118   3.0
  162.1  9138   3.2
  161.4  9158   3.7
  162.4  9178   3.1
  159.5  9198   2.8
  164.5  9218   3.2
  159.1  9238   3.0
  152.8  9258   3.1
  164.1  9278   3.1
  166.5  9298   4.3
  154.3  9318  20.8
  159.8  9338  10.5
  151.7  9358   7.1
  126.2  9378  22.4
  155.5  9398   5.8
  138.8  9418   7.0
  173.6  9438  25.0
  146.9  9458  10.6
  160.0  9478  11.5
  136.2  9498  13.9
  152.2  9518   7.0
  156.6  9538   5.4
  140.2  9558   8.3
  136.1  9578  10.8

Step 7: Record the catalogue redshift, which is 0.13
